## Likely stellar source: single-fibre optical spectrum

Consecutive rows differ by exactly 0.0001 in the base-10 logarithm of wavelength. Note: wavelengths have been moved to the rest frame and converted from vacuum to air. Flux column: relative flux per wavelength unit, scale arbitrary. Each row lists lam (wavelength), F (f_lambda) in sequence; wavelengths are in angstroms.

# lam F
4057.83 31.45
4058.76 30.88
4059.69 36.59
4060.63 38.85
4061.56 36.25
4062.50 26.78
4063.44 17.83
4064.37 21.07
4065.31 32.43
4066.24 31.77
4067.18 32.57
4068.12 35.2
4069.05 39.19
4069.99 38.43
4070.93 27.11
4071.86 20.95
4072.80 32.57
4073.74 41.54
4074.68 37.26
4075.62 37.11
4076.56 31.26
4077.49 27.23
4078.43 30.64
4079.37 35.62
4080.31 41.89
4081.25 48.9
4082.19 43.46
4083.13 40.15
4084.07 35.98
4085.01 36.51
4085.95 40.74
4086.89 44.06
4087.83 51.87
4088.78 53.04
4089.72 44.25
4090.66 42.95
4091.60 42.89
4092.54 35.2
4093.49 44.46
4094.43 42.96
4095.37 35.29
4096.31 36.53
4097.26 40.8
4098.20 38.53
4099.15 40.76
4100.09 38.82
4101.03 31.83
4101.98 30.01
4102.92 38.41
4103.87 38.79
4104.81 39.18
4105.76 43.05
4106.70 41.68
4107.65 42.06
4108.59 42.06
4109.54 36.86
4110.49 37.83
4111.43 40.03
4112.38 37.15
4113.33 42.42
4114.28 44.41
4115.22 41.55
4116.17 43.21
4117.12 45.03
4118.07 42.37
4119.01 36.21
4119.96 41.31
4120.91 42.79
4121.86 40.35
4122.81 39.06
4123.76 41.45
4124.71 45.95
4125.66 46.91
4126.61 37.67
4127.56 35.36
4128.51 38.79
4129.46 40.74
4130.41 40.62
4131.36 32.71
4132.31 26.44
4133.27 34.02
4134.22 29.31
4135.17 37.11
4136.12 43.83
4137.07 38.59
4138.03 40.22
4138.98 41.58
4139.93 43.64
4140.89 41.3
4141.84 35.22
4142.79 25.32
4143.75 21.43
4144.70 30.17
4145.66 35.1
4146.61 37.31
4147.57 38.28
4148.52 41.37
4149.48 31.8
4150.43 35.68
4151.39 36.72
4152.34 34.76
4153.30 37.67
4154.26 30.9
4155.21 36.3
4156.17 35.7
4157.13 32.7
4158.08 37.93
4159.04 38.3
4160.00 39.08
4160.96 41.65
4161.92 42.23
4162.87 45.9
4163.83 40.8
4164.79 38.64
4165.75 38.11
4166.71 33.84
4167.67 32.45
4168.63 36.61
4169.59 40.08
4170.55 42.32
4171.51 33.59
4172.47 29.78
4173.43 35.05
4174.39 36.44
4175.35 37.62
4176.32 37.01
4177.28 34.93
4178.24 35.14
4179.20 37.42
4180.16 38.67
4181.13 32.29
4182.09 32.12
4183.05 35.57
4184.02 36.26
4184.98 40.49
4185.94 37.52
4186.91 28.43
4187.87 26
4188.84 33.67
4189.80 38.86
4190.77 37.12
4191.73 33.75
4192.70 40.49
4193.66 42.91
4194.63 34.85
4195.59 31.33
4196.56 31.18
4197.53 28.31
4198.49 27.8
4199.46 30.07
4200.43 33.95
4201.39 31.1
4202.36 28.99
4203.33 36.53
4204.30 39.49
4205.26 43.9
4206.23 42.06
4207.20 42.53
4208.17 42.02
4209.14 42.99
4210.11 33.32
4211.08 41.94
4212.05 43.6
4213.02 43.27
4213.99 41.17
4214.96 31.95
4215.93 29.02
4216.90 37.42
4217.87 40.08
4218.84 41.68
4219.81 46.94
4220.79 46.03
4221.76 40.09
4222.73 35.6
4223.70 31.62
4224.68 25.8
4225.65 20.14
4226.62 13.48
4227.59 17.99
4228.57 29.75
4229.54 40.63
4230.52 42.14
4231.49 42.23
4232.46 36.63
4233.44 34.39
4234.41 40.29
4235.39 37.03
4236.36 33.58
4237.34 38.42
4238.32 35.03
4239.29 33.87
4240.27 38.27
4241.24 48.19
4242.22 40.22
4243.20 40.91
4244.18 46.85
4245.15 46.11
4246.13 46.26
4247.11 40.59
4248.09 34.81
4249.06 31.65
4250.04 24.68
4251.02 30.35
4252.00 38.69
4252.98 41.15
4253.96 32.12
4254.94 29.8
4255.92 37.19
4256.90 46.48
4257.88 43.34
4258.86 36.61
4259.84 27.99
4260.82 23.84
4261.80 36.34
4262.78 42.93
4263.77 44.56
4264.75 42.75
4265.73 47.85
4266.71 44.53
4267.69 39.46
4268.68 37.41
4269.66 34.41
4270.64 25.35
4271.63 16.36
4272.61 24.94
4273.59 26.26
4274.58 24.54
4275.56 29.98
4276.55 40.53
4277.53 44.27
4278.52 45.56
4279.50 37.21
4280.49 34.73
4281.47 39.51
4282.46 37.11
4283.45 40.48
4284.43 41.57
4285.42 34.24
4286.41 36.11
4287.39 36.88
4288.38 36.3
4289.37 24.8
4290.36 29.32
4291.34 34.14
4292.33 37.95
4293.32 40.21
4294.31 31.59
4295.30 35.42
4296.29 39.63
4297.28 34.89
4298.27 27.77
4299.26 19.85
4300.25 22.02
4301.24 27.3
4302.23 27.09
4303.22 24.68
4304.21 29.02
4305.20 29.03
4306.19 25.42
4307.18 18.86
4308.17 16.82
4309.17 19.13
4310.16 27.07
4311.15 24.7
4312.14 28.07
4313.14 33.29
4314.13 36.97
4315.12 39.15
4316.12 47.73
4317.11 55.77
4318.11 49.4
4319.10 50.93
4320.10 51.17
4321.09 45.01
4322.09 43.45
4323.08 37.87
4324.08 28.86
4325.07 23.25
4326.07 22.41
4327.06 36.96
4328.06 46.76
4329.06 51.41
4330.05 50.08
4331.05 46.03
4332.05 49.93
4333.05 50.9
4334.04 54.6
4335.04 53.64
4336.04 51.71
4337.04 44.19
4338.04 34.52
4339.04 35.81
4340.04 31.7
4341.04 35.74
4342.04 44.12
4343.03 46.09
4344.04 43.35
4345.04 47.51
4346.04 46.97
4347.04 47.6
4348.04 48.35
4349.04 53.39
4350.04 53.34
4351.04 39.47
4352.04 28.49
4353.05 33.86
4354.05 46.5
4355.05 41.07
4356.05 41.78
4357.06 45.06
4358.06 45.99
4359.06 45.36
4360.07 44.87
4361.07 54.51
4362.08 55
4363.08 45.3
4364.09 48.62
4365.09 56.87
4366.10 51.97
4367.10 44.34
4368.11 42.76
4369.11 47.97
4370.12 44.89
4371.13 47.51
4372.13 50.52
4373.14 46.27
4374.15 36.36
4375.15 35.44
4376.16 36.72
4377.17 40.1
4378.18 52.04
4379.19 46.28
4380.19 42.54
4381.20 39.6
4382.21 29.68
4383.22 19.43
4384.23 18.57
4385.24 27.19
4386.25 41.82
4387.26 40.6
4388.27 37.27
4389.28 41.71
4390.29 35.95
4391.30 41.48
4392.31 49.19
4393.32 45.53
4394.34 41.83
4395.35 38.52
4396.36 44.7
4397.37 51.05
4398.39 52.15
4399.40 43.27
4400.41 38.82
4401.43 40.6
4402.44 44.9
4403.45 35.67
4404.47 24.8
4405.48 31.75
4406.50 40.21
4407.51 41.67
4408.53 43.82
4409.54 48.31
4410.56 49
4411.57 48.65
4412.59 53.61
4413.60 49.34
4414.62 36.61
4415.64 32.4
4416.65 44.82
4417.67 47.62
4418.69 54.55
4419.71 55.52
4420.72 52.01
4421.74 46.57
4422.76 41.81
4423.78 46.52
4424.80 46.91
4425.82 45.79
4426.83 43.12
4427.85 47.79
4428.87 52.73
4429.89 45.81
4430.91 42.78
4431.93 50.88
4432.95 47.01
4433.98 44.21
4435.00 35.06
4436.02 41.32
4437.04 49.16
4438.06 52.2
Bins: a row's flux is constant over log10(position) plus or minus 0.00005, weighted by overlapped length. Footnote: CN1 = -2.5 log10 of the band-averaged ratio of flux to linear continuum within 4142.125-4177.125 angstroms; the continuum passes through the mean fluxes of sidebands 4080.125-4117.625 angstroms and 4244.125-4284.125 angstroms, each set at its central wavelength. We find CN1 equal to 0.09 mag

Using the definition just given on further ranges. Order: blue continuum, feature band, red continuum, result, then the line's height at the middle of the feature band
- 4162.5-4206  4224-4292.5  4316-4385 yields 0.099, 39.1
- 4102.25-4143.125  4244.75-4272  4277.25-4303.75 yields -0.048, 35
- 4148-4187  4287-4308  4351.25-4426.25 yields 0.327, 40.4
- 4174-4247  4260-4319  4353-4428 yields 0.170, 39.4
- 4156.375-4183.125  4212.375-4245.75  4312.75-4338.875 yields 0.080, 39.5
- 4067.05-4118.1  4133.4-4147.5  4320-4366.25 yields 0.122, 40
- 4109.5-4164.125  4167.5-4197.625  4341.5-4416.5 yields 0.105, 39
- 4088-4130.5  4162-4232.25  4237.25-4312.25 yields 0.037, 37.2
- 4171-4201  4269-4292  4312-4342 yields 0.180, 39.8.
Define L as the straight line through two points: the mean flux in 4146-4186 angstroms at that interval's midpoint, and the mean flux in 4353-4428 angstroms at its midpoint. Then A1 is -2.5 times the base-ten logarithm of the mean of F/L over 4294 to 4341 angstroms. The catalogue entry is 0.13 mag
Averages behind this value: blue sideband 36.8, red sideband 43.3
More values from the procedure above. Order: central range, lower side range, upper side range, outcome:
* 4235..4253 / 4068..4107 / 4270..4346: -0.037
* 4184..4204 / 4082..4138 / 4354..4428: 0.208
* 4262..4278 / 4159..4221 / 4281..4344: 0.042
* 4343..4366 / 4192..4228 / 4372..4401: -0.177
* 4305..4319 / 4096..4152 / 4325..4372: 0.315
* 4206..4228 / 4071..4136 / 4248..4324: 0.006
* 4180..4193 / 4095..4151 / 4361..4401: 0.128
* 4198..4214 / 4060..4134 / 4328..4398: 0.069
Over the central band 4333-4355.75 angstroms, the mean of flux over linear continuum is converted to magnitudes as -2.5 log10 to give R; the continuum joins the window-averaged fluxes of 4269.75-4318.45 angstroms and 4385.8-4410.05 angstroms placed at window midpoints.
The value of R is -0.193 mag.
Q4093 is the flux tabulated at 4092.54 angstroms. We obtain 35.2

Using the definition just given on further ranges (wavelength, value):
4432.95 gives 47.01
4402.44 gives 44.9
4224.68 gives 25.8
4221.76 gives 40.09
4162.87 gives 45.9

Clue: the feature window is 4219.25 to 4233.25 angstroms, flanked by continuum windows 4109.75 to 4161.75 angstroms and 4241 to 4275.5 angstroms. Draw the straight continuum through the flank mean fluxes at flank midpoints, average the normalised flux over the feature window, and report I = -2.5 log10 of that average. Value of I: 0.10 mag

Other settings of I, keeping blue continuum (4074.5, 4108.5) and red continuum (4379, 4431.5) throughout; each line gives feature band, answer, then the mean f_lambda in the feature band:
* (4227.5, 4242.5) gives 0.10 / 37.2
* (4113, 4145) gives 0.04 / 38.5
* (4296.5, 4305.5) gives 0.46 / 27.2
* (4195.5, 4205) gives 0.25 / 32.2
